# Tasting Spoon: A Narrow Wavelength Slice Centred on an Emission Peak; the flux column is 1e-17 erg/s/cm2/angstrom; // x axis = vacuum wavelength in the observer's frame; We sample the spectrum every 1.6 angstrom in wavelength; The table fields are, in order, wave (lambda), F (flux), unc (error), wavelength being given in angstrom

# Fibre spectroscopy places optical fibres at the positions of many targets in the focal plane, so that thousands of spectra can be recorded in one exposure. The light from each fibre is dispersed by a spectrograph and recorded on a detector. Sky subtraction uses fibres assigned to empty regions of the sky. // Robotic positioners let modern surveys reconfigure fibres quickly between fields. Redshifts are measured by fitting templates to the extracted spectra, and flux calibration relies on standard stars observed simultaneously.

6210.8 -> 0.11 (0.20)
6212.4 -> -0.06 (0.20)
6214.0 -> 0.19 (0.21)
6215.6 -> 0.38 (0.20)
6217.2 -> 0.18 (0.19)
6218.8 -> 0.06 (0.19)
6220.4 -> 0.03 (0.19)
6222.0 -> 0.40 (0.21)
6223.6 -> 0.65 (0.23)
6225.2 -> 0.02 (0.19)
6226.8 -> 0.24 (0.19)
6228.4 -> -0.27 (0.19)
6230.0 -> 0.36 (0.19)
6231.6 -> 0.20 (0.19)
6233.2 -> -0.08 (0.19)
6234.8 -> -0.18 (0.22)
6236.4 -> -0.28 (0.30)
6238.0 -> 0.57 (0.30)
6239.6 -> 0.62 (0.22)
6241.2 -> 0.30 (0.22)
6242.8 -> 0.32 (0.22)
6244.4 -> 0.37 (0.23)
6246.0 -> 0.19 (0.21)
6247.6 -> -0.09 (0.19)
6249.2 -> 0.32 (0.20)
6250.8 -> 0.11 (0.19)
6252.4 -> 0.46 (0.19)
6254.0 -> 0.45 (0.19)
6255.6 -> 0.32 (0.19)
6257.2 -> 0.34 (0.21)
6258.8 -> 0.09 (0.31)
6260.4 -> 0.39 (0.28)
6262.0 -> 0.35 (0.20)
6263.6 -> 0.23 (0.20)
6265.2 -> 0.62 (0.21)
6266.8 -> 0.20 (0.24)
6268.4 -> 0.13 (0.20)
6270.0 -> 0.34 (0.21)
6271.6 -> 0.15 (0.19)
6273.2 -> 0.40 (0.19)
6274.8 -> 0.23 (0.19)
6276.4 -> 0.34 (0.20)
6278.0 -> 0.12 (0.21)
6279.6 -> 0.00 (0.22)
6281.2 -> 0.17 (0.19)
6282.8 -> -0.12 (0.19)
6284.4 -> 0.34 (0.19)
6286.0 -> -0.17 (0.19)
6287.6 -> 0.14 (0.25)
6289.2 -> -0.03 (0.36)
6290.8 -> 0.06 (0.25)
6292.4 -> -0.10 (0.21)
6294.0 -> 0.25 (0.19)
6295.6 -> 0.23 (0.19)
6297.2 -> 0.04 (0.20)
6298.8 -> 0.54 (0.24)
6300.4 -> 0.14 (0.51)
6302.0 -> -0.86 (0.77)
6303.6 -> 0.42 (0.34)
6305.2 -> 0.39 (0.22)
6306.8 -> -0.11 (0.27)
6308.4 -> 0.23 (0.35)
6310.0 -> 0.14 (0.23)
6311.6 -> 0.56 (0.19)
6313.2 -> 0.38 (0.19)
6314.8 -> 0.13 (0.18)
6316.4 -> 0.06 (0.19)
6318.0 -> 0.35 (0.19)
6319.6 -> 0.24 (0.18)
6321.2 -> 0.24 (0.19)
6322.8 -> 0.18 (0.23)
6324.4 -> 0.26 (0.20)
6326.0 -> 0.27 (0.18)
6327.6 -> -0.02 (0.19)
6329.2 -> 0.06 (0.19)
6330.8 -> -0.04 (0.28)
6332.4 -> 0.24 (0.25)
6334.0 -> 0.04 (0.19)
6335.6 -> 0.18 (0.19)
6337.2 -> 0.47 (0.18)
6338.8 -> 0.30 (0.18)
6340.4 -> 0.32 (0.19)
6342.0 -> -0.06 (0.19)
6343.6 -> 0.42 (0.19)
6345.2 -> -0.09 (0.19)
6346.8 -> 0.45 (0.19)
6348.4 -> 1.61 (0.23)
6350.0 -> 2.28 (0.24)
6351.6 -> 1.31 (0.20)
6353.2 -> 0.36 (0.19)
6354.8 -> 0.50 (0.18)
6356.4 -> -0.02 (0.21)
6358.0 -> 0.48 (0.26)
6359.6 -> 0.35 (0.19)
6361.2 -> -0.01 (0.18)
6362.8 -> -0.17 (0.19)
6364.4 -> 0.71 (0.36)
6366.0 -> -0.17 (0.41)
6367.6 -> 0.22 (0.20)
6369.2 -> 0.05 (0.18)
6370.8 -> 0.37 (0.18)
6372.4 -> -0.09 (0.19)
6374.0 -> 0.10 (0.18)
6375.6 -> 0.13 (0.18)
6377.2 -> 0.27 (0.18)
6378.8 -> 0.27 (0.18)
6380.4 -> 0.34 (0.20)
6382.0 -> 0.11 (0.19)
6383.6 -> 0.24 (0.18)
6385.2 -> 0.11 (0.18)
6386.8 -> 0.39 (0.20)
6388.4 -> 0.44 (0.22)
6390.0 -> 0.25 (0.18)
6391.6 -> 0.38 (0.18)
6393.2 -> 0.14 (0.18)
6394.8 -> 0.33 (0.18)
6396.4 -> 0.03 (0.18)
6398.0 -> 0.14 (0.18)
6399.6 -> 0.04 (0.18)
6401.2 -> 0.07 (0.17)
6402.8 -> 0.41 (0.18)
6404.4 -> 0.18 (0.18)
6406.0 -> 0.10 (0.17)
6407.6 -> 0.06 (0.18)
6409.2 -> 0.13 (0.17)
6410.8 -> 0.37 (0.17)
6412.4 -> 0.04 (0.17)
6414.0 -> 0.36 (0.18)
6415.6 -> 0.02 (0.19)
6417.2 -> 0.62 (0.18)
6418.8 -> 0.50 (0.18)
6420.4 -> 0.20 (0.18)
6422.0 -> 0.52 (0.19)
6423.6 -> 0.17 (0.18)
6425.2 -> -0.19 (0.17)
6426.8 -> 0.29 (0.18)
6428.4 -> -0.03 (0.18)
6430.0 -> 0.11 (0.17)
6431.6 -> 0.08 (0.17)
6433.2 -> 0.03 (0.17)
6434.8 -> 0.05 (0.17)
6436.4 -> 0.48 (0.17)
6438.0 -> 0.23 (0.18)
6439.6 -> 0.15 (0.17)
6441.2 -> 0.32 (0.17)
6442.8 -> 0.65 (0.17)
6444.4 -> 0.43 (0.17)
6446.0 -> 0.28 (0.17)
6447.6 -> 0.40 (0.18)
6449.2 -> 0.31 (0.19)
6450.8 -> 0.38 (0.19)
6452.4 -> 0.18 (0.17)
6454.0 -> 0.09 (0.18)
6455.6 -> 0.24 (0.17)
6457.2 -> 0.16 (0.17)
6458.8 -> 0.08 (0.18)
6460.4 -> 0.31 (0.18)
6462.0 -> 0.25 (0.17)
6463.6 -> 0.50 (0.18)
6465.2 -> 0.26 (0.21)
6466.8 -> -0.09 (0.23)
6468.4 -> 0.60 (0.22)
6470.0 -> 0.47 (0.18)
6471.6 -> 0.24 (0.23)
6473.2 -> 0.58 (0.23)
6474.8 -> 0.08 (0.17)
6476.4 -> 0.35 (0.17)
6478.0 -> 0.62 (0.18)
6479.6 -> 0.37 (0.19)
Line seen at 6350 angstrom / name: H-gamma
